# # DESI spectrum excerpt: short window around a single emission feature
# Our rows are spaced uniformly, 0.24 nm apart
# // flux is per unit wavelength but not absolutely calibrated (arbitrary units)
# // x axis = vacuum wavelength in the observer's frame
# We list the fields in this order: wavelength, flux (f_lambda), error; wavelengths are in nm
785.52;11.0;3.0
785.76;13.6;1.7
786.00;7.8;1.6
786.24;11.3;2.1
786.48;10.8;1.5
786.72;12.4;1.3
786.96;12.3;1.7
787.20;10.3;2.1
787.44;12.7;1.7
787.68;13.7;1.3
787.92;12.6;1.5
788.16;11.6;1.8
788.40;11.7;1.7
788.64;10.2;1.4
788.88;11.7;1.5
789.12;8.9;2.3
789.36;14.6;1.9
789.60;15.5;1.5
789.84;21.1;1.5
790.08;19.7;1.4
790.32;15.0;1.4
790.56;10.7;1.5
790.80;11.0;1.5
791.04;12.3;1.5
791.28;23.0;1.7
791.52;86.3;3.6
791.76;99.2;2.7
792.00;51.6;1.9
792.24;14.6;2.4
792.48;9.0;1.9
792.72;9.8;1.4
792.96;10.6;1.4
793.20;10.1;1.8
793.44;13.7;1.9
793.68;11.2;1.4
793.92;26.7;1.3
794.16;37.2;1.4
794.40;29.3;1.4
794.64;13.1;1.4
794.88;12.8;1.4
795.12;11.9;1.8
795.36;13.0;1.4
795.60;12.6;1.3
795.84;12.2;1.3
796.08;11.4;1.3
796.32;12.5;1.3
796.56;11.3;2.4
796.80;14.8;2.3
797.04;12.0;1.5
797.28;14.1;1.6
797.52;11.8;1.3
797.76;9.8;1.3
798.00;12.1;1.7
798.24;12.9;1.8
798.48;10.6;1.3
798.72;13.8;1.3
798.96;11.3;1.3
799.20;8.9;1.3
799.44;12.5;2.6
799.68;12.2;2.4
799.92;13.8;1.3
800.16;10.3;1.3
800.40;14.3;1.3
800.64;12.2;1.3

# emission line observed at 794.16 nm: [N II]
